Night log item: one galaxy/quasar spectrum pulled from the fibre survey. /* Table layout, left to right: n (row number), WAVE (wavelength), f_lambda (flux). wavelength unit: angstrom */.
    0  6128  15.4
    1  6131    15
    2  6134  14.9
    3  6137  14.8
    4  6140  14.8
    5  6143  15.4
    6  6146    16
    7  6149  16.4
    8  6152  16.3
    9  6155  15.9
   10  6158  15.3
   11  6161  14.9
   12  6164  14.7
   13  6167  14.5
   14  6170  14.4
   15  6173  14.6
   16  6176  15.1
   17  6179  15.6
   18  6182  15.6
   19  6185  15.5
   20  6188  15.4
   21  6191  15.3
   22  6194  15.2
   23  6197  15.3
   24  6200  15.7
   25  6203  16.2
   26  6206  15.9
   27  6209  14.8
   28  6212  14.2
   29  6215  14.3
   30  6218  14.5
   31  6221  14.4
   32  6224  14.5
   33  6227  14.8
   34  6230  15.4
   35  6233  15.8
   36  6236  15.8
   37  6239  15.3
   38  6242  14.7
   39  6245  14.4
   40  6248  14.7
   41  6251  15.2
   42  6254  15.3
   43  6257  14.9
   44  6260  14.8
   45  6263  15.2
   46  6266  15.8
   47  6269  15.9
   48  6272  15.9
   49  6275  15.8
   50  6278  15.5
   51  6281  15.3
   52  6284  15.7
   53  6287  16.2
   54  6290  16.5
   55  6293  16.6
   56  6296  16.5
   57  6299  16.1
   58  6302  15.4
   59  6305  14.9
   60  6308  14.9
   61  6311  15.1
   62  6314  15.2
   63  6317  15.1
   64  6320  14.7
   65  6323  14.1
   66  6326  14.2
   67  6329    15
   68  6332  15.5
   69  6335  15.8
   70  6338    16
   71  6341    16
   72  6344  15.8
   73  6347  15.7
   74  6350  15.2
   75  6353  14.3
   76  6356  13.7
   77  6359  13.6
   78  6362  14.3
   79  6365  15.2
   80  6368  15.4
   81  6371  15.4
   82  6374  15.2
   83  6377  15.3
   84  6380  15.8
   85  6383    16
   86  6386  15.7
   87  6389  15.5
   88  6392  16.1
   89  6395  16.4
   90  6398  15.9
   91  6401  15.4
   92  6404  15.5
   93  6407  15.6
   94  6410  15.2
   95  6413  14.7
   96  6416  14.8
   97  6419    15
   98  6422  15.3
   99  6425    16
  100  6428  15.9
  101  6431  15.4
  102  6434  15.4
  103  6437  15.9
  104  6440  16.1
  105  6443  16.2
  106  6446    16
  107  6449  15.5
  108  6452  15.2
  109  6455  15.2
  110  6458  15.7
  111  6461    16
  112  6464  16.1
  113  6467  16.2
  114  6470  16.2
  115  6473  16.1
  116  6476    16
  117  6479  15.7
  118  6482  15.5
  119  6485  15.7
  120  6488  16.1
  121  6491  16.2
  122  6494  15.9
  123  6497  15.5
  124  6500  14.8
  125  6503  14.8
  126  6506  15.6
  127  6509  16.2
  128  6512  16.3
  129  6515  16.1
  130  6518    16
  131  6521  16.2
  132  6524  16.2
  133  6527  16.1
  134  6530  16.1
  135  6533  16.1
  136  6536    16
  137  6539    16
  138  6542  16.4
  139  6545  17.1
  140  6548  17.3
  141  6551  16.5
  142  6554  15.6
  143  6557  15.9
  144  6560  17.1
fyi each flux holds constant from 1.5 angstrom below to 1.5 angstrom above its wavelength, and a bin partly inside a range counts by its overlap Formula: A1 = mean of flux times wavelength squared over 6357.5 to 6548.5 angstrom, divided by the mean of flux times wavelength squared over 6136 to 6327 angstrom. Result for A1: 1.10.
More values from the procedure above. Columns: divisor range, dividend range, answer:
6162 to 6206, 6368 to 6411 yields 1.10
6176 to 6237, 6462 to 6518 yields 1.14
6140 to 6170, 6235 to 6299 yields 1.05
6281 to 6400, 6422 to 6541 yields 1.08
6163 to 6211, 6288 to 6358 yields 1.05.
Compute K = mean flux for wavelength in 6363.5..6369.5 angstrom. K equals 15.3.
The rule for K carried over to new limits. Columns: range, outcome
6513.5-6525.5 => 16.1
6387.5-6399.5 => 16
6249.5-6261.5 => 15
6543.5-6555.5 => 16.6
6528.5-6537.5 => 16.1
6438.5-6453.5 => 15.8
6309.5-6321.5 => 15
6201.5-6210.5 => 15.6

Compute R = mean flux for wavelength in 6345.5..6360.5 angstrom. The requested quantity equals 14.5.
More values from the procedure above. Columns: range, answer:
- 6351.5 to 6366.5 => 14.2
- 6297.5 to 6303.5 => 15.8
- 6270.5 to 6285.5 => 15.6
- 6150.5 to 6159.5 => 15.8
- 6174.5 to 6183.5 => 15.4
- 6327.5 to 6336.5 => 15.4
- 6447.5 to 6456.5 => 15.3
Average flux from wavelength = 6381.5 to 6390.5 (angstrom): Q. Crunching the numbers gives 15.7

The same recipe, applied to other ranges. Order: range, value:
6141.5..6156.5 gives 16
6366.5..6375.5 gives 15.3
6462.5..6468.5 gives 16.2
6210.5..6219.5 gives 14.3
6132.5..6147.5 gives 15.2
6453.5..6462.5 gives 15.6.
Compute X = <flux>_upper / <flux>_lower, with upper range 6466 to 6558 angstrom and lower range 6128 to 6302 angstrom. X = 1.04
